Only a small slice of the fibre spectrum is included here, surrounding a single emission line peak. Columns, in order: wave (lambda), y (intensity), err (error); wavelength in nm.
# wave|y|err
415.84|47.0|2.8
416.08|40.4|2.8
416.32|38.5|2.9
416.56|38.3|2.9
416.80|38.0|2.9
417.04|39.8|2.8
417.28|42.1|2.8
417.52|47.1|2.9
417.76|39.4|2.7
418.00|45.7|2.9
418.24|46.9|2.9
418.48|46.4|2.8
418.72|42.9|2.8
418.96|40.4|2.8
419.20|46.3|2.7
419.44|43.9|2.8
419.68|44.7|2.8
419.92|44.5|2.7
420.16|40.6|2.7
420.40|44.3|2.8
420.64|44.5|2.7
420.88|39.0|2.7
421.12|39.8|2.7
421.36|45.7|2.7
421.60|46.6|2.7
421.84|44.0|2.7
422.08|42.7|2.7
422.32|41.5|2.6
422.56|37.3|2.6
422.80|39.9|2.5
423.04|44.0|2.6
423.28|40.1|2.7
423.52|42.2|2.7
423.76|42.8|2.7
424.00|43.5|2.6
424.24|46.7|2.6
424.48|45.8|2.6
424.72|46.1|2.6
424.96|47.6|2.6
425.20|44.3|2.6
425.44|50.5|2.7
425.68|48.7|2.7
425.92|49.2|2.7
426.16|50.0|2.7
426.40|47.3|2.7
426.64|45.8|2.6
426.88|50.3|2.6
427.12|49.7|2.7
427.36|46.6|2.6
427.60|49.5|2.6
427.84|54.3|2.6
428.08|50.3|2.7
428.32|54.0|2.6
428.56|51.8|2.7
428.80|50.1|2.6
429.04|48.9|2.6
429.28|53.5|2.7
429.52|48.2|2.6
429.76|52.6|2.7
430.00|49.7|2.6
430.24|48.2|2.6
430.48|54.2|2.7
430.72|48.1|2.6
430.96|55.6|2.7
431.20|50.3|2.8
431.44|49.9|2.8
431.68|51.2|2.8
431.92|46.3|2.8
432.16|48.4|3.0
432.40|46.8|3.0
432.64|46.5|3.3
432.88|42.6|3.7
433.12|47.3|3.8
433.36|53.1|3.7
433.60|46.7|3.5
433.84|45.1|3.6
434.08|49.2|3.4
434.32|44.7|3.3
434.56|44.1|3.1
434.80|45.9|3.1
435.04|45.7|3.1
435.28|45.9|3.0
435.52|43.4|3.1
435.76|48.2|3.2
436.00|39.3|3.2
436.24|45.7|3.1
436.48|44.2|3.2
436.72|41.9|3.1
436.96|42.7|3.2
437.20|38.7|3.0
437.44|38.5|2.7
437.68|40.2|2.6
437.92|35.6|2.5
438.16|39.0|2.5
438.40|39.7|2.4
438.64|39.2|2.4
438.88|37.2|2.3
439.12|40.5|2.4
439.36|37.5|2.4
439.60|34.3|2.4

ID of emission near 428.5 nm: C III] 1909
